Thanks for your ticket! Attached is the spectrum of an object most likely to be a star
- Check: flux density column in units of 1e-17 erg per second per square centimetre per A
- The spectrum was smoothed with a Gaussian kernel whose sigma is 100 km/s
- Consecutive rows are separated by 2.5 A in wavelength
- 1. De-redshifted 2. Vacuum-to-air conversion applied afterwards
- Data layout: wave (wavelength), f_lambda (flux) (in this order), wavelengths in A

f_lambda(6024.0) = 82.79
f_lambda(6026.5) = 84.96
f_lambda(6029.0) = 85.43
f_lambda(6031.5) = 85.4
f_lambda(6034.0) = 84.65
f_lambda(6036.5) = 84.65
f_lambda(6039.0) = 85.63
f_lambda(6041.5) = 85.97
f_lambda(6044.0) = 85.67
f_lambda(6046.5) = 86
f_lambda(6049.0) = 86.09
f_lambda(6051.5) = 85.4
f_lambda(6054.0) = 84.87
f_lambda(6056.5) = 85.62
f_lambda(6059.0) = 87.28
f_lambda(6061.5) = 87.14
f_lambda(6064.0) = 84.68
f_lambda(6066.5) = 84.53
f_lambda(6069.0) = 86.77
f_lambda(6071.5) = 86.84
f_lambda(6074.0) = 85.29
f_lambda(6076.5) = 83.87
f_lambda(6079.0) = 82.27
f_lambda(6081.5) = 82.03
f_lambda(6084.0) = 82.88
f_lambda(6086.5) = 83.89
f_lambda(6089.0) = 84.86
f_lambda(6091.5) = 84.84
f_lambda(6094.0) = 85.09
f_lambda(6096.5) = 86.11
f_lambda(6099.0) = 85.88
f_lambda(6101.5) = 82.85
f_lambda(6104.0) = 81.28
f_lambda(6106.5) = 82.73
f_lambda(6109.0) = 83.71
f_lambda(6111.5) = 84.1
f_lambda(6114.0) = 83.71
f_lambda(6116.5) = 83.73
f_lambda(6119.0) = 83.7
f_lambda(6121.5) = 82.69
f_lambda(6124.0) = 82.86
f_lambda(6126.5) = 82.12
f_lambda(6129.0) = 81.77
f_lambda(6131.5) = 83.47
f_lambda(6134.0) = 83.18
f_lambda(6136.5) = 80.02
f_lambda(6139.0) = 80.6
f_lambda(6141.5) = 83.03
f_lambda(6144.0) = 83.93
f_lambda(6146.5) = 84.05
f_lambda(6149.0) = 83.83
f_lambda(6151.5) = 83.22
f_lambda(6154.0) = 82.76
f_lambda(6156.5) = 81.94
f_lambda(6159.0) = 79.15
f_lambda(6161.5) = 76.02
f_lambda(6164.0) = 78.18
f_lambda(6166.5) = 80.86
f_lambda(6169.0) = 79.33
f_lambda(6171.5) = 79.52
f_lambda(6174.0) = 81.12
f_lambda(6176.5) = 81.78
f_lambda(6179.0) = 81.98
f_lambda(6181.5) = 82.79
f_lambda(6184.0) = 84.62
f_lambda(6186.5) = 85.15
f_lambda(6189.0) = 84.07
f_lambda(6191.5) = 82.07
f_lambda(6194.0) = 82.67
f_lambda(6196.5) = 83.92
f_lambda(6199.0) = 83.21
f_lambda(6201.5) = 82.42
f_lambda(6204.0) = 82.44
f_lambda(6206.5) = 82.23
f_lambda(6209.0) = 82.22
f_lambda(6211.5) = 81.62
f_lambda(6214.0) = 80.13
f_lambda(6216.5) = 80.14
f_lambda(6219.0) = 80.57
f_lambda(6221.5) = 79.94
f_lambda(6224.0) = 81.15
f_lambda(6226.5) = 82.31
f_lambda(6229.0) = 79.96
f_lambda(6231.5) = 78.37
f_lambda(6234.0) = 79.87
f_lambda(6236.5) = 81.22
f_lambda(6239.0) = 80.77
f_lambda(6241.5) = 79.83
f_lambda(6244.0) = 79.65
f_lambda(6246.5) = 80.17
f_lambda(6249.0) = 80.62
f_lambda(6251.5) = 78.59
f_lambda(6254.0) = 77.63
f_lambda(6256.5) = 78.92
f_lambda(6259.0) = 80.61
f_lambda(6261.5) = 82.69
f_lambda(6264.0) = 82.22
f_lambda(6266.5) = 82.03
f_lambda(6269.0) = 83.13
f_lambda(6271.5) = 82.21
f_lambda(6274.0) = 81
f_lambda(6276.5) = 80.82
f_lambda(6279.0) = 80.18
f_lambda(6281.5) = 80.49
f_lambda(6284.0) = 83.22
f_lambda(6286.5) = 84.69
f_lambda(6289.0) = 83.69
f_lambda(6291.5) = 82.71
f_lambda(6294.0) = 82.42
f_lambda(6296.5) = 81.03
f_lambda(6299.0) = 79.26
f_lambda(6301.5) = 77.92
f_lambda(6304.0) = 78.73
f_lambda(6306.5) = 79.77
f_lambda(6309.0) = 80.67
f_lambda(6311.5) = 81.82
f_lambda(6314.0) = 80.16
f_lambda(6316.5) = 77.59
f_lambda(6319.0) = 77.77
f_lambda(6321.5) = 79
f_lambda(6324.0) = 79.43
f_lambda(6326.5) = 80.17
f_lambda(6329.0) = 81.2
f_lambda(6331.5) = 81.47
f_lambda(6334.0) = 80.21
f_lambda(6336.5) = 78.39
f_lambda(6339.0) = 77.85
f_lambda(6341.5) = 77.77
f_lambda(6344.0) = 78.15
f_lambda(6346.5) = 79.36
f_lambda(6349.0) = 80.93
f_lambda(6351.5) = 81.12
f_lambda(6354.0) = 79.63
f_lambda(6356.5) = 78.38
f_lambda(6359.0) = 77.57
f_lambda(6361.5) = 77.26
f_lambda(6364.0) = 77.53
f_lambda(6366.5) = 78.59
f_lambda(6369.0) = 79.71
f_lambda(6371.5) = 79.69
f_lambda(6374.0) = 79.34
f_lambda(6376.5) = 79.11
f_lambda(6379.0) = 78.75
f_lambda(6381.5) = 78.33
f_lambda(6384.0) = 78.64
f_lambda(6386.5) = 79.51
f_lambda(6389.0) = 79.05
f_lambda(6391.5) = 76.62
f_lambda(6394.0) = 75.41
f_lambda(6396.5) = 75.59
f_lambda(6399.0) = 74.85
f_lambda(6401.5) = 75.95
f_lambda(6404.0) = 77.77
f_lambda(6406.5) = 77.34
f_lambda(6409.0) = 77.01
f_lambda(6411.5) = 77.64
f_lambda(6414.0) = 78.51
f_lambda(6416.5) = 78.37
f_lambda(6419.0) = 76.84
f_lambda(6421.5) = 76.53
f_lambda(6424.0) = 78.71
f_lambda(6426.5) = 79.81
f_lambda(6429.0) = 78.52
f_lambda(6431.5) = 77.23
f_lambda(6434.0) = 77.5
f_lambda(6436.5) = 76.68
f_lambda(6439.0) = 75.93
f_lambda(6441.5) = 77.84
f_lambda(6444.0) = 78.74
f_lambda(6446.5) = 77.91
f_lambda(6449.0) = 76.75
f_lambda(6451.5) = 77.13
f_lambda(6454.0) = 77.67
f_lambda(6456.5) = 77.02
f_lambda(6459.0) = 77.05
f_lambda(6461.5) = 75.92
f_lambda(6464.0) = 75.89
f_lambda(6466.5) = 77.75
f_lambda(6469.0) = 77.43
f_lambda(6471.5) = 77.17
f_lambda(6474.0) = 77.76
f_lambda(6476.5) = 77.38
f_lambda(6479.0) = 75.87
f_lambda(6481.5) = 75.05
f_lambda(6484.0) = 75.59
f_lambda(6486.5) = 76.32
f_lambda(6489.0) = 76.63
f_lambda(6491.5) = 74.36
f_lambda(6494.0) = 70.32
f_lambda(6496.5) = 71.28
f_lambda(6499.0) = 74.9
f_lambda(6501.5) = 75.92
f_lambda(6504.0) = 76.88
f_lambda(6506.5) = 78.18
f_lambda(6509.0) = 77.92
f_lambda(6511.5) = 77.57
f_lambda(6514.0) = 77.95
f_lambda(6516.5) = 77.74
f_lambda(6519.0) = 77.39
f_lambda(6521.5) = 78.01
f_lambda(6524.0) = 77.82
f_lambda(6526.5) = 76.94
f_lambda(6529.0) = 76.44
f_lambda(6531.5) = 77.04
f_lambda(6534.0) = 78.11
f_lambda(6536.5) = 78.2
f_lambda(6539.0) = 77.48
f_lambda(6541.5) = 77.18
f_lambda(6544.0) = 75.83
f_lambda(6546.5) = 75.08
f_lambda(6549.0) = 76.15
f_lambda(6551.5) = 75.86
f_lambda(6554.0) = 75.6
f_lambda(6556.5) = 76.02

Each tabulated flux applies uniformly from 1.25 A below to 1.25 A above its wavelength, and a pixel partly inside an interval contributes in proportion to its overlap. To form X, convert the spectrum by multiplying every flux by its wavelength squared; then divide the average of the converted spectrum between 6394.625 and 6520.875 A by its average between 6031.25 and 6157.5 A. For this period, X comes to 1.0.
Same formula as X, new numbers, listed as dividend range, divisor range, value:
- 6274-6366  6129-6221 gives 1.02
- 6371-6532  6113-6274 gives 1.03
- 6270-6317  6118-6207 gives 1.03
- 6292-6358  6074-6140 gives 1.03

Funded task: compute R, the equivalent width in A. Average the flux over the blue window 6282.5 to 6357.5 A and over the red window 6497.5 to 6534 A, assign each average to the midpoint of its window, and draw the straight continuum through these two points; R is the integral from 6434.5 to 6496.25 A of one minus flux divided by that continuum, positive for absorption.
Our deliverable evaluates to 1.2 A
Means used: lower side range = 80.2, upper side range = 77.2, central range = 76.4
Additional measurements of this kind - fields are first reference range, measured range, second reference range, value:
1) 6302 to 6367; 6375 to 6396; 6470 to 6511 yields 0.00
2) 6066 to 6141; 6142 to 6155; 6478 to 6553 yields -0.12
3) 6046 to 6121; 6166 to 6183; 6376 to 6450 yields 0.31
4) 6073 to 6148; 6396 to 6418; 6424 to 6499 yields 0.16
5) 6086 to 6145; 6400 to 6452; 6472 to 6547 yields 0.24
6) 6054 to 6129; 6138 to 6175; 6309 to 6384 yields 0.79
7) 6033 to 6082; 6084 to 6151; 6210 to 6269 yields 0.27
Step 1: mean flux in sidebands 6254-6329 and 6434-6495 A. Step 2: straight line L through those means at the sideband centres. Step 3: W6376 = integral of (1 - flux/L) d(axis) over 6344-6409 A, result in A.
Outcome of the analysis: 0.4 A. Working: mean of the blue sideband 80.8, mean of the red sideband 76.6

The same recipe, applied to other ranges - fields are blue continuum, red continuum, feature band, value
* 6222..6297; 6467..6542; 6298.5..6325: 0.3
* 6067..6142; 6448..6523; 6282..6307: -0.4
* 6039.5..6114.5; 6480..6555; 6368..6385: 0.0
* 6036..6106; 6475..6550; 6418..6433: 0.0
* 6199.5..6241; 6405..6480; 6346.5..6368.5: 0.0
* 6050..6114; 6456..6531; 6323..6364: 0.1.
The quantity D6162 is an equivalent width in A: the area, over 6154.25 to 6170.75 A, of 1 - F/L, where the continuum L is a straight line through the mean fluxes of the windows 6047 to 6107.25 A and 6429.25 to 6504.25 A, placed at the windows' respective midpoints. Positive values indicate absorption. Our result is 0.7 A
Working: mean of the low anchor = 84.7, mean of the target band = 79.5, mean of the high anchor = 76.4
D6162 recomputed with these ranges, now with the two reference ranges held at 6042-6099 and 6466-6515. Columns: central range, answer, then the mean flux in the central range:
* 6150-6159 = 0.12 A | 82.2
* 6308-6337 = -0.06 A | 79.9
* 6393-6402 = 0.31 A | 75.4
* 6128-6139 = 0.24 A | 81.9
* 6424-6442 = -0.09 A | 77.7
